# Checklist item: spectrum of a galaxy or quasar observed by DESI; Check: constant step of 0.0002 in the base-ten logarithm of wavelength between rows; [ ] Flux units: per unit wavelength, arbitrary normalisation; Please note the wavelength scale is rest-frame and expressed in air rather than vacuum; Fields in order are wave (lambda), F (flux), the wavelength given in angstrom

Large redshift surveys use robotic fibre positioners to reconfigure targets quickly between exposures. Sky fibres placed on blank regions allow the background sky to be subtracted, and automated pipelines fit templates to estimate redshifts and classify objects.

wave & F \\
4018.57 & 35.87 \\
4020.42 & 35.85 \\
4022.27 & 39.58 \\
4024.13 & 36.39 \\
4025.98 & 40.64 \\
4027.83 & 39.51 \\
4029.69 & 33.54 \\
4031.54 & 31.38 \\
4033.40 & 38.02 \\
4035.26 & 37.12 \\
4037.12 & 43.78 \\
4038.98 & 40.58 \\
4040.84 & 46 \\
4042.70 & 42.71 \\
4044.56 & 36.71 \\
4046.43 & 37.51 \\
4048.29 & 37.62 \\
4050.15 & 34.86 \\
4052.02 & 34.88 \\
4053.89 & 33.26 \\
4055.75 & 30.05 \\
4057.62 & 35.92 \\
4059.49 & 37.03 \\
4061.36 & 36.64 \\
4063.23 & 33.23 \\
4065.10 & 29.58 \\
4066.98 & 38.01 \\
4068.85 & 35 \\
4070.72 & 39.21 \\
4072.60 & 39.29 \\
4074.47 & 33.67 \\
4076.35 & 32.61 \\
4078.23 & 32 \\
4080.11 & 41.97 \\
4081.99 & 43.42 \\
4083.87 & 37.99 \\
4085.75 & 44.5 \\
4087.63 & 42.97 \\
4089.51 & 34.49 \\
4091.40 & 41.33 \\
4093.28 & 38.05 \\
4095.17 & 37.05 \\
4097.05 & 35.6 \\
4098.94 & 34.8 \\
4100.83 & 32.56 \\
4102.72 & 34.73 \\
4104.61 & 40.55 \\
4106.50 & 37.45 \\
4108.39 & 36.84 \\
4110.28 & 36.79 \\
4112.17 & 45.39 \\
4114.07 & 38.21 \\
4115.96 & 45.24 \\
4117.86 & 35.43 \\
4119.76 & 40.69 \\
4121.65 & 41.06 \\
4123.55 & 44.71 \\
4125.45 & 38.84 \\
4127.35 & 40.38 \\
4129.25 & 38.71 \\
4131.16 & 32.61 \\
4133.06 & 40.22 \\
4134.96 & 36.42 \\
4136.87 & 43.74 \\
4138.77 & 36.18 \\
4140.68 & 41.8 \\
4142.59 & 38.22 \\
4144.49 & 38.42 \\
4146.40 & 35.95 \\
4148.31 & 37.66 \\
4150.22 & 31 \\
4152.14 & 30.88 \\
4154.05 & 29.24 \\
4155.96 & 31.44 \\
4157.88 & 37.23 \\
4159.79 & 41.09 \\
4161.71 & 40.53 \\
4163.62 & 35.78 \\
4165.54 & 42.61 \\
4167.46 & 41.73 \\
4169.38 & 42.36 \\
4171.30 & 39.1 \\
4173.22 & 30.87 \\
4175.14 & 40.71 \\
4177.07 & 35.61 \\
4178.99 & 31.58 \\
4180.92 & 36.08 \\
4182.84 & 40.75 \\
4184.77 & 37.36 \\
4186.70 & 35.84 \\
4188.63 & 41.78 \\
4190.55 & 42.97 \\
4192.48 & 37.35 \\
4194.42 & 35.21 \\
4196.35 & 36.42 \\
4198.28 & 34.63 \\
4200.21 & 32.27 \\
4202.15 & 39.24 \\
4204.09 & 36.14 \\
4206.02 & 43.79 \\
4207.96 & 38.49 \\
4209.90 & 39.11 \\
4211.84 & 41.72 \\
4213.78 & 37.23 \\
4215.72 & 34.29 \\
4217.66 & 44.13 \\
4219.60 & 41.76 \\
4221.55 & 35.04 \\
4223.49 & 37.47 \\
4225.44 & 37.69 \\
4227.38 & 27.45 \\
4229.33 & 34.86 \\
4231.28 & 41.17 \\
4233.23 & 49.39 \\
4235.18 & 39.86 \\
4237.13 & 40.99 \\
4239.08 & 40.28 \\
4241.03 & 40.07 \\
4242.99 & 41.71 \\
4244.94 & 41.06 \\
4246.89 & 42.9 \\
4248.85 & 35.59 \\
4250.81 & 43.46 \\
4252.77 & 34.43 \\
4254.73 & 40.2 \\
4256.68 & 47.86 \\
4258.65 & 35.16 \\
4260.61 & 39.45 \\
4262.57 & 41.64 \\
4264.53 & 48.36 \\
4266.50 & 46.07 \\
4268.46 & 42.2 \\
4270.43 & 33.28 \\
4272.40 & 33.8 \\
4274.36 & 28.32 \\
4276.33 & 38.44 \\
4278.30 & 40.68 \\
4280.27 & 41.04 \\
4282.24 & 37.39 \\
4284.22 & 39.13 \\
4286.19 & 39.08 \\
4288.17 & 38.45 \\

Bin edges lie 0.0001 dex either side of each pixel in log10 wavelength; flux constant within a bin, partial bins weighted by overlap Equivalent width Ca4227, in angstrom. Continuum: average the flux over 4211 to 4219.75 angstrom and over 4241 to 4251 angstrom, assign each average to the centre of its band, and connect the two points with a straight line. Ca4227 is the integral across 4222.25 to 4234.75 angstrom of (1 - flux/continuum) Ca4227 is 0.6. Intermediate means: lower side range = 39.6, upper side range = 40.6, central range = 38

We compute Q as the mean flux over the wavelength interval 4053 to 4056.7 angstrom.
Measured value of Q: 31.7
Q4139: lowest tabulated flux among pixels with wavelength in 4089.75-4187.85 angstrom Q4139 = 29.24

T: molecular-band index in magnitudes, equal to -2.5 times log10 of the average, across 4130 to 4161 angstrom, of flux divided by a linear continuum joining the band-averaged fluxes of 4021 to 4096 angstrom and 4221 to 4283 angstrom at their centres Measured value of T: 0.05 mag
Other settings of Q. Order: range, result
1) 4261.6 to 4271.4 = 42.3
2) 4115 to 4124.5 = 41.4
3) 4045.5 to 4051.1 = 36.7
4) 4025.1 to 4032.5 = 36.3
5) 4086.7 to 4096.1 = 38.8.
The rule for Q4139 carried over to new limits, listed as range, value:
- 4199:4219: 32.27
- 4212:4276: 27.45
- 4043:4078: 29.58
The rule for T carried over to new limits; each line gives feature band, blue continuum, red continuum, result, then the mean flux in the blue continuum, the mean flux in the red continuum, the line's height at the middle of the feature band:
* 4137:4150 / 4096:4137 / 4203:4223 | 0.02 mag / 38.6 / 39.1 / 38.7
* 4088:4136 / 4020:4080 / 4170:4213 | -0.04 mag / 36.7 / 37.6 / 37.1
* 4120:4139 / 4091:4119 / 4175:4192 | -0.04 mag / 38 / 37.9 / 37.9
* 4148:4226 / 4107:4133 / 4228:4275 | 0.07 mag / 39.6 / 40.1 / 39.8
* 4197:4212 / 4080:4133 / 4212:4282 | 0.04 mag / 39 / 39.4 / 39.3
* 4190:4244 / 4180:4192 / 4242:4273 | 0.03 mag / 39.1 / 40.5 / 39.7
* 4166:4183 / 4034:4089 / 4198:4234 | 0.01 mag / 37.5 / 38.2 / 38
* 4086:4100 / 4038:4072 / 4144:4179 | -0.04 mag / 36.6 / 36.6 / 36.6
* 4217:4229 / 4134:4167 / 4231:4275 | 0.07 mag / 37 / 40.4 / 39.4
